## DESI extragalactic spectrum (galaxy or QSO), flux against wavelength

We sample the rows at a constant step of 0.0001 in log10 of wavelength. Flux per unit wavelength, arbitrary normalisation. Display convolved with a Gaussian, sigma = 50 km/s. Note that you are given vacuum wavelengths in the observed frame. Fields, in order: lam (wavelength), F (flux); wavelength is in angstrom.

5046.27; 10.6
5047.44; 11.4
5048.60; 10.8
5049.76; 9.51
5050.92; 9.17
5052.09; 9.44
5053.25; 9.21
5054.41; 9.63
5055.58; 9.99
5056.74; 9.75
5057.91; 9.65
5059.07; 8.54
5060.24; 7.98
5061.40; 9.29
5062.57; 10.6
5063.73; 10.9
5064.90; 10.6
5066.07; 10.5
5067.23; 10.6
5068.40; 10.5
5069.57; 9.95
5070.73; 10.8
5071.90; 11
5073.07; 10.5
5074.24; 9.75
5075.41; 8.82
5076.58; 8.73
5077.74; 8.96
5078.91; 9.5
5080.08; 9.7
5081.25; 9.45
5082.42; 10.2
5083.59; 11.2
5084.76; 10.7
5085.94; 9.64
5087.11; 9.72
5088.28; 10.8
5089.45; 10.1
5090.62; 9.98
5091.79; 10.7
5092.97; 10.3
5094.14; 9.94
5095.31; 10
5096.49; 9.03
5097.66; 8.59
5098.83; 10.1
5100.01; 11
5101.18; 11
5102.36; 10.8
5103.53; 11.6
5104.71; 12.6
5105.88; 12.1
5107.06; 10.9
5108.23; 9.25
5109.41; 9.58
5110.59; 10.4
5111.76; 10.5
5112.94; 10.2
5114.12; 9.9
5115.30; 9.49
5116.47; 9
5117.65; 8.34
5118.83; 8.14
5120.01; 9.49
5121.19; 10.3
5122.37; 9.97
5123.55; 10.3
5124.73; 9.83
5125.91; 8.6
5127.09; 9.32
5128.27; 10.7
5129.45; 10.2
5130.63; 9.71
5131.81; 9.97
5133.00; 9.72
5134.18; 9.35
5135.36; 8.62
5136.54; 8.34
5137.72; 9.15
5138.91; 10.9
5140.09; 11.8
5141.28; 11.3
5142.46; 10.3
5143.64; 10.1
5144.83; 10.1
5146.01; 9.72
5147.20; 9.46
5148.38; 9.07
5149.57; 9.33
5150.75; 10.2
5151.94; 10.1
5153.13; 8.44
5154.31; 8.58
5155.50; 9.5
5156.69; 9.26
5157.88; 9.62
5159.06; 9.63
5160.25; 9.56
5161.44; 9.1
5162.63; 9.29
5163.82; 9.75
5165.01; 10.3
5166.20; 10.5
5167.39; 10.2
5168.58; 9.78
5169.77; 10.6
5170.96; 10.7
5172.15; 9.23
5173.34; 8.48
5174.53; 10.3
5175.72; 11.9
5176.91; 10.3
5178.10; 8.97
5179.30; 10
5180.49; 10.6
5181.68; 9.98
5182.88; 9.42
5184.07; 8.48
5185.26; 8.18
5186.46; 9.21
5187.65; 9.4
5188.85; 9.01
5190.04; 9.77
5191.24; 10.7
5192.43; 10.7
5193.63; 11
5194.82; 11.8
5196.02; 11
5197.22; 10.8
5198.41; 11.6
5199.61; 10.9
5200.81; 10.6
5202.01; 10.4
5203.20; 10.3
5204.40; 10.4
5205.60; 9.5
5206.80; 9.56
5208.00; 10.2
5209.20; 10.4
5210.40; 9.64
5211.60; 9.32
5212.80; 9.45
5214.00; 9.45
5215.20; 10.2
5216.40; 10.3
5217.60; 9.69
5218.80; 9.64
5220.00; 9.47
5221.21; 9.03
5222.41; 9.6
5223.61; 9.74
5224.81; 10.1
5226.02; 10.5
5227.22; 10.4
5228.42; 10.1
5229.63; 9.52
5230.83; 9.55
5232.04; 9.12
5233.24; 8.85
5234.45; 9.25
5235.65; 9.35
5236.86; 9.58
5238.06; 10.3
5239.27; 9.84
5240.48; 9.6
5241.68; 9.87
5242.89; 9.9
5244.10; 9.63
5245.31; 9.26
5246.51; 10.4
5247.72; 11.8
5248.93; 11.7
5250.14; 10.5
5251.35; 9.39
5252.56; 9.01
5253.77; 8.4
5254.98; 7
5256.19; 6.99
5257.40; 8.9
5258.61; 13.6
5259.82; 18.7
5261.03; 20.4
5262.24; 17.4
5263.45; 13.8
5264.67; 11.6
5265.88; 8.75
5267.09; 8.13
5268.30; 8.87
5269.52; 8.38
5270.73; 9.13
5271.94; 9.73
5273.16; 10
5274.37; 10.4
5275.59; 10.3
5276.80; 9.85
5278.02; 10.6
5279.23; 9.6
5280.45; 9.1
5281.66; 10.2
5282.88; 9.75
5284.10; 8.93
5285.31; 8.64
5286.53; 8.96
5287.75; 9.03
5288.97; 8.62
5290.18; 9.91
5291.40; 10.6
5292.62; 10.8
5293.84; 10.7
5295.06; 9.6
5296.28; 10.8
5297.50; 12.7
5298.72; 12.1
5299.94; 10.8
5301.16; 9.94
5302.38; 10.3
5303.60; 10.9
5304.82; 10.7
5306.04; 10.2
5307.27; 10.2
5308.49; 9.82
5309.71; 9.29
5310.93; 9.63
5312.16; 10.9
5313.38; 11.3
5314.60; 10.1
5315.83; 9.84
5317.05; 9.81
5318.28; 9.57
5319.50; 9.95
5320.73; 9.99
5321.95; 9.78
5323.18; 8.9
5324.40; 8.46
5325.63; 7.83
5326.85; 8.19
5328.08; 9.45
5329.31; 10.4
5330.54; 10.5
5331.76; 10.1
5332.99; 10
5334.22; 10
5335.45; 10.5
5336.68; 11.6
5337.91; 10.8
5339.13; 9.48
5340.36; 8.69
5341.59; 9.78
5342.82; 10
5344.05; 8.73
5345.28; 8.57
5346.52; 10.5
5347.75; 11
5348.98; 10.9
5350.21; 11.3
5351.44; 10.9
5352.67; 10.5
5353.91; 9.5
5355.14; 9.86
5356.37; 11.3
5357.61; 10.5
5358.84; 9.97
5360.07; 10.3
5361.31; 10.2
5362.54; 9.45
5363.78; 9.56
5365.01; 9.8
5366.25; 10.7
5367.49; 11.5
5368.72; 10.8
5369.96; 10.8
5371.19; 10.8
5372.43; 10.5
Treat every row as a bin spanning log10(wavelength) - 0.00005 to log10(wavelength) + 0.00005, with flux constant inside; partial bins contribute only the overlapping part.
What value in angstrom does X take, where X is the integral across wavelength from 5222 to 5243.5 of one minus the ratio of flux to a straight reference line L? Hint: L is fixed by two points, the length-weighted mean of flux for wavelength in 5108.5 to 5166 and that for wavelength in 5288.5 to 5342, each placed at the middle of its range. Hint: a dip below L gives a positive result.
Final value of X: 0.4 angstrom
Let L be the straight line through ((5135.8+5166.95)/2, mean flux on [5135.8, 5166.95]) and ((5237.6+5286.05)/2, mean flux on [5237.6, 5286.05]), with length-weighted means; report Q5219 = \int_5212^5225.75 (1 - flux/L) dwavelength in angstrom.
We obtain 0.6 angstrom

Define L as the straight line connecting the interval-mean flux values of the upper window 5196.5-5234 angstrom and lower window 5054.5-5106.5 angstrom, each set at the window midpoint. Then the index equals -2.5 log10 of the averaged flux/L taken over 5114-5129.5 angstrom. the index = 0.06 mag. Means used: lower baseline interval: 10.1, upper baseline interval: 9.95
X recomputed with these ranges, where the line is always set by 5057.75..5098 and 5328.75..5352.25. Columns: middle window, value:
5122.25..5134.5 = 0.2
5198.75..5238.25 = 0.9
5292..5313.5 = -0.9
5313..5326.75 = 0.9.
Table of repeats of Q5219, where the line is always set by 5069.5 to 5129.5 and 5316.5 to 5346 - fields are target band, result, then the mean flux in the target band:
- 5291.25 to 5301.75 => -1.3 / 10.9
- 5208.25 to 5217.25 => 0.0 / 9.84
